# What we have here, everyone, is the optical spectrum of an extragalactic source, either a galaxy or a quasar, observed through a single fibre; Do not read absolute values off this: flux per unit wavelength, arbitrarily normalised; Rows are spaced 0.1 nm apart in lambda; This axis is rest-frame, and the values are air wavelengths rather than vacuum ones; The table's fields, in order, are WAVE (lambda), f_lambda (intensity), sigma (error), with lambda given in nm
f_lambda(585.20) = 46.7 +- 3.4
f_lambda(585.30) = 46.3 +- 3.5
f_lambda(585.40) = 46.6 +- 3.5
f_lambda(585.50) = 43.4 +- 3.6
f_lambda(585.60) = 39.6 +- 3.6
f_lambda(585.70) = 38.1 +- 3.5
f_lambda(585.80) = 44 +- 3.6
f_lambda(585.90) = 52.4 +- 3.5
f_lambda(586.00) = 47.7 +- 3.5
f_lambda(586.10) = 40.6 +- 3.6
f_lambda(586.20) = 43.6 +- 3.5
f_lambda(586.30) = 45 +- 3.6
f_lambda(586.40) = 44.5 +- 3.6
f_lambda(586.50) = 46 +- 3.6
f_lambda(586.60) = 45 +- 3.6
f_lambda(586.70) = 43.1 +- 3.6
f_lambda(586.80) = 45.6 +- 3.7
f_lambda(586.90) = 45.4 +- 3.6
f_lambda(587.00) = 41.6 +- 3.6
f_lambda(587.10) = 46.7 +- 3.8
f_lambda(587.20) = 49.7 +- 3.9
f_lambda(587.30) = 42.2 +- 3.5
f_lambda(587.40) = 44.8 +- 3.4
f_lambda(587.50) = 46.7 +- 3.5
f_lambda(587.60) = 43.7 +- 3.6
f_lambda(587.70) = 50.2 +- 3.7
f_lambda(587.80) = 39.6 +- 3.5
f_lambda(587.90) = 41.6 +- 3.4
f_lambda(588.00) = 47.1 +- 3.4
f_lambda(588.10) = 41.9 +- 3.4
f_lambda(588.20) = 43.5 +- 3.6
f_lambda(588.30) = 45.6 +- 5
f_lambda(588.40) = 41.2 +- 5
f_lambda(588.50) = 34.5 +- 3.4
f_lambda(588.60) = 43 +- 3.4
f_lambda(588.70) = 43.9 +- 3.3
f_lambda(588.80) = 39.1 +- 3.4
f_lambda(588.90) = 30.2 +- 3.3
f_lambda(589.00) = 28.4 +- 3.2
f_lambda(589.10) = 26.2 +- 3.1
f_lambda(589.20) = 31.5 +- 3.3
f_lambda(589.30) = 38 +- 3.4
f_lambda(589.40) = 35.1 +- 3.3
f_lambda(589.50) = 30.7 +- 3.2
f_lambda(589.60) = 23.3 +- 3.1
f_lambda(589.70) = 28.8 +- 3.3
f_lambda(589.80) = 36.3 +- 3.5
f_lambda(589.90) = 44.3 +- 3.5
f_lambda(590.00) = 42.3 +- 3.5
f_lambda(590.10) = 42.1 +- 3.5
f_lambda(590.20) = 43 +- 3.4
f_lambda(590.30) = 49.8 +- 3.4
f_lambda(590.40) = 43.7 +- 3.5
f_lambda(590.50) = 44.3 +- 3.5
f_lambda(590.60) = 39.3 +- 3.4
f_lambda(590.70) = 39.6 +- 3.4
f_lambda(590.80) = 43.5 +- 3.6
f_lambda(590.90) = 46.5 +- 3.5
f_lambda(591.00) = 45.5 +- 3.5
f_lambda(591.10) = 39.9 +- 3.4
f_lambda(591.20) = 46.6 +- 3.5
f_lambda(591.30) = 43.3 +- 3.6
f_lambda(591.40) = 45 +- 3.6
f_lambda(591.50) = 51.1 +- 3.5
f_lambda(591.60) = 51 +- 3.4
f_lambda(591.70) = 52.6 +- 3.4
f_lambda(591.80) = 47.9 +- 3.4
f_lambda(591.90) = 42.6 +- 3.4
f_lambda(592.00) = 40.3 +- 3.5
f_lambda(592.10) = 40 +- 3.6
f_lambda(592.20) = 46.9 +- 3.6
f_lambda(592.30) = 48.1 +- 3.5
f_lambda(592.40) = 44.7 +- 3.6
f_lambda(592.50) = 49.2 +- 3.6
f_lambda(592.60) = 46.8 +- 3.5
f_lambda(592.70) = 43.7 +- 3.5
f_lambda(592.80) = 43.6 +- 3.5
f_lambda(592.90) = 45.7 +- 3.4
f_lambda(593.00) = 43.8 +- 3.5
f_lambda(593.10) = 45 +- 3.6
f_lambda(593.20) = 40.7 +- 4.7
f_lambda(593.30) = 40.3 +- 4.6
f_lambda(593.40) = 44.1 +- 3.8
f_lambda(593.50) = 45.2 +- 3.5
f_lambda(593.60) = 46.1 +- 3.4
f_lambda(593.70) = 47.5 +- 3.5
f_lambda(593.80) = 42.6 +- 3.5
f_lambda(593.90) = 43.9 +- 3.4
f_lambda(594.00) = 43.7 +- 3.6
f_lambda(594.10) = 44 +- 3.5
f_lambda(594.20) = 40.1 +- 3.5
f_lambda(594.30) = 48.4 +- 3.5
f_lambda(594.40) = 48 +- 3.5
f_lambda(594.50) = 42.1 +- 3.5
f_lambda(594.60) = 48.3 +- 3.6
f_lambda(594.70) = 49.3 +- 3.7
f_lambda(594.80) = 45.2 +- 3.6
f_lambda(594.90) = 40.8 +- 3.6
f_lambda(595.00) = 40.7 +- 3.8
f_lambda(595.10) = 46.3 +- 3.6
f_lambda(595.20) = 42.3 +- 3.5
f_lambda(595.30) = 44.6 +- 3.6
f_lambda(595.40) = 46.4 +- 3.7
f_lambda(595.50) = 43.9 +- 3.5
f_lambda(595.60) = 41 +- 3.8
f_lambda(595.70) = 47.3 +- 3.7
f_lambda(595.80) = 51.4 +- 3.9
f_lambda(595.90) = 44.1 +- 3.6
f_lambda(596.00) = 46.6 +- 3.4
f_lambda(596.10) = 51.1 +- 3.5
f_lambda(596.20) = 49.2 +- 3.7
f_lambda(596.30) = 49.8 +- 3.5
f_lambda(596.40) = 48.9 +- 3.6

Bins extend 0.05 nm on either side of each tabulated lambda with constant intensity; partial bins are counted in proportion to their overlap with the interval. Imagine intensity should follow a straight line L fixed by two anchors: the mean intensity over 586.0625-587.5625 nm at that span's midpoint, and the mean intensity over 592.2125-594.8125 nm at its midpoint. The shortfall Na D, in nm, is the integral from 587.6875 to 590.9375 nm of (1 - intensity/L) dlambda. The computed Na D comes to 0.410 nm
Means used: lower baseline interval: 44.7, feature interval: 39.2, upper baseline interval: 45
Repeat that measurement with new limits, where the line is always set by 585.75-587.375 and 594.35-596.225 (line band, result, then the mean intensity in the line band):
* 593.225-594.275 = 0.041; 43.8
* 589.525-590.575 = 0.135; 39.6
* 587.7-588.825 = 0.073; 42.3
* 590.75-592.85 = -0.008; 45.7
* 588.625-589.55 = 0.233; 33.9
